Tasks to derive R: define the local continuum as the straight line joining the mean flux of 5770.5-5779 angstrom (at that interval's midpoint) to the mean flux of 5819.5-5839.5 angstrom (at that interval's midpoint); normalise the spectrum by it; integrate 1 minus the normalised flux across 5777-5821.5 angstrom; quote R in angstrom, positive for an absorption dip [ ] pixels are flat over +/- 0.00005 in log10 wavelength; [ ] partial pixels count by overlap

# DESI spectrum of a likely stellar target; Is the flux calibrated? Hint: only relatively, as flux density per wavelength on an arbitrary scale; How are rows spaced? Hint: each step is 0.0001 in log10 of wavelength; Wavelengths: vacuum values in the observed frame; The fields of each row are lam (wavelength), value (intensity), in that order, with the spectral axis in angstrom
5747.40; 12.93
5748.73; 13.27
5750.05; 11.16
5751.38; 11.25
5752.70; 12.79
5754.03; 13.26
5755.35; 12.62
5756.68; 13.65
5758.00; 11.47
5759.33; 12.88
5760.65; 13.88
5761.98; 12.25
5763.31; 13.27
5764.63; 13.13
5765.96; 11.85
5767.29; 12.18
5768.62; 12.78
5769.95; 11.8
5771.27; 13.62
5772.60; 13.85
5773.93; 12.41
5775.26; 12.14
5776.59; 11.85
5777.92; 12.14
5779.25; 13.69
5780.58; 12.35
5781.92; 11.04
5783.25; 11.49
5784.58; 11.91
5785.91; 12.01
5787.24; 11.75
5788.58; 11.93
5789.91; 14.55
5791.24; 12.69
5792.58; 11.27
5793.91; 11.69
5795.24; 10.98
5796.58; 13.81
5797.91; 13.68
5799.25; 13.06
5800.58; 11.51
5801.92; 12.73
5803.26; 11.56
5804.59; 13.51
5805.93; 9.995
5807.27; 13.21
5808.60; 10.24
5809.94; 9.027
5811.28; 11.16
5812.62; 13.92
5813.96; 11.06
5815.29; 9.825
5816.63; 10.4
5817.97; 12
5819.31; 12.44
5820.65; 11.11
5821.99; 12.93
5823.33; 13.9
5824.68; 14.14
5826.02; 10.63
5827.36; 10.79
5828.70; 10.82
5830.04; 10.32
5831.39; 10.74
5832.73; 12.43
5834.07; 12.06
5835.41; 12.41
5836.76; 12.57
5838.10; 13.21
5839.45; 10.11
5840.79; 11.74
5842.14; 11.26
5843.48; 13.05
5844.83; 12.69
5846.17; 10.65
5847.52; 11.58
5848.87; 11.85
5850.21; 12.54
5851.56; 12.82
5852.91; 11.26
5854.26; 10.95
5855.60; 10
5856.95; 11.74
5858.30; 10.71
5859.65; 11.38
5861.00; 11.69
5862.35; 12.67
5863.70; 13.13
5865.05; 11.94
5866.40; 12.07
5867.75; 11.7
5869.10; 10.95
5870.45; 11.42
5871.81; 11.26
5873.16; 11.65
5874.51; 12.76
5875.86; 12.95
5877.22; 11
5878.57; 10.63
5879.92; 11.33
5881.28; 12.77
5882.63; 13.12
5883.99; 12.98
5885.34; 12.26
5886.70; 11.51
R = 1.6 angstrom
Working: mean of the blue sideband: 12.7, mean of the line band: 11.9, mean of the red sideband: 11.9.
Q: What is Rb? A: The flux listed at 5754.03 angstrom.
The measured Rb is 13.26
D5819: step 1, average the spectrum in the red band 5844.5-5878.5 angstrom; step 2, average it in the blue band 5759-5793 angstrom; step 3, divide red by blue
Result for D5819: 0.94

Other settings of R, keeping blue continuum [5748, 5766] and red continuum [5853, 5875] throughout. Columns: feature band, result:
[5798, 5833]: 1.1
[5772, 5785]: 0.2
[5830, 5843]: 0.1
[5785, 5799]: -0.2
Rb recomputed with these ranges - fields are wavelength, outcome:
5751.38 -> 11.25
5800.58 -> 11.51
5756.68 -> 13.65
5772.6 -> 13.85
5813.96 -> 11.06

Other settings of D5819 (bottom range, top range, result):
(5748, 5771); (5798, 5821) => 0.92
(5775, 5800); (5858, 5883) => 0.96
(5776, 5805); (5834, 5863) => 0.95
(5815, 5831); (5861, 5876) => 1.03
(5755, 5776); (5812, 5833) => 0.92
